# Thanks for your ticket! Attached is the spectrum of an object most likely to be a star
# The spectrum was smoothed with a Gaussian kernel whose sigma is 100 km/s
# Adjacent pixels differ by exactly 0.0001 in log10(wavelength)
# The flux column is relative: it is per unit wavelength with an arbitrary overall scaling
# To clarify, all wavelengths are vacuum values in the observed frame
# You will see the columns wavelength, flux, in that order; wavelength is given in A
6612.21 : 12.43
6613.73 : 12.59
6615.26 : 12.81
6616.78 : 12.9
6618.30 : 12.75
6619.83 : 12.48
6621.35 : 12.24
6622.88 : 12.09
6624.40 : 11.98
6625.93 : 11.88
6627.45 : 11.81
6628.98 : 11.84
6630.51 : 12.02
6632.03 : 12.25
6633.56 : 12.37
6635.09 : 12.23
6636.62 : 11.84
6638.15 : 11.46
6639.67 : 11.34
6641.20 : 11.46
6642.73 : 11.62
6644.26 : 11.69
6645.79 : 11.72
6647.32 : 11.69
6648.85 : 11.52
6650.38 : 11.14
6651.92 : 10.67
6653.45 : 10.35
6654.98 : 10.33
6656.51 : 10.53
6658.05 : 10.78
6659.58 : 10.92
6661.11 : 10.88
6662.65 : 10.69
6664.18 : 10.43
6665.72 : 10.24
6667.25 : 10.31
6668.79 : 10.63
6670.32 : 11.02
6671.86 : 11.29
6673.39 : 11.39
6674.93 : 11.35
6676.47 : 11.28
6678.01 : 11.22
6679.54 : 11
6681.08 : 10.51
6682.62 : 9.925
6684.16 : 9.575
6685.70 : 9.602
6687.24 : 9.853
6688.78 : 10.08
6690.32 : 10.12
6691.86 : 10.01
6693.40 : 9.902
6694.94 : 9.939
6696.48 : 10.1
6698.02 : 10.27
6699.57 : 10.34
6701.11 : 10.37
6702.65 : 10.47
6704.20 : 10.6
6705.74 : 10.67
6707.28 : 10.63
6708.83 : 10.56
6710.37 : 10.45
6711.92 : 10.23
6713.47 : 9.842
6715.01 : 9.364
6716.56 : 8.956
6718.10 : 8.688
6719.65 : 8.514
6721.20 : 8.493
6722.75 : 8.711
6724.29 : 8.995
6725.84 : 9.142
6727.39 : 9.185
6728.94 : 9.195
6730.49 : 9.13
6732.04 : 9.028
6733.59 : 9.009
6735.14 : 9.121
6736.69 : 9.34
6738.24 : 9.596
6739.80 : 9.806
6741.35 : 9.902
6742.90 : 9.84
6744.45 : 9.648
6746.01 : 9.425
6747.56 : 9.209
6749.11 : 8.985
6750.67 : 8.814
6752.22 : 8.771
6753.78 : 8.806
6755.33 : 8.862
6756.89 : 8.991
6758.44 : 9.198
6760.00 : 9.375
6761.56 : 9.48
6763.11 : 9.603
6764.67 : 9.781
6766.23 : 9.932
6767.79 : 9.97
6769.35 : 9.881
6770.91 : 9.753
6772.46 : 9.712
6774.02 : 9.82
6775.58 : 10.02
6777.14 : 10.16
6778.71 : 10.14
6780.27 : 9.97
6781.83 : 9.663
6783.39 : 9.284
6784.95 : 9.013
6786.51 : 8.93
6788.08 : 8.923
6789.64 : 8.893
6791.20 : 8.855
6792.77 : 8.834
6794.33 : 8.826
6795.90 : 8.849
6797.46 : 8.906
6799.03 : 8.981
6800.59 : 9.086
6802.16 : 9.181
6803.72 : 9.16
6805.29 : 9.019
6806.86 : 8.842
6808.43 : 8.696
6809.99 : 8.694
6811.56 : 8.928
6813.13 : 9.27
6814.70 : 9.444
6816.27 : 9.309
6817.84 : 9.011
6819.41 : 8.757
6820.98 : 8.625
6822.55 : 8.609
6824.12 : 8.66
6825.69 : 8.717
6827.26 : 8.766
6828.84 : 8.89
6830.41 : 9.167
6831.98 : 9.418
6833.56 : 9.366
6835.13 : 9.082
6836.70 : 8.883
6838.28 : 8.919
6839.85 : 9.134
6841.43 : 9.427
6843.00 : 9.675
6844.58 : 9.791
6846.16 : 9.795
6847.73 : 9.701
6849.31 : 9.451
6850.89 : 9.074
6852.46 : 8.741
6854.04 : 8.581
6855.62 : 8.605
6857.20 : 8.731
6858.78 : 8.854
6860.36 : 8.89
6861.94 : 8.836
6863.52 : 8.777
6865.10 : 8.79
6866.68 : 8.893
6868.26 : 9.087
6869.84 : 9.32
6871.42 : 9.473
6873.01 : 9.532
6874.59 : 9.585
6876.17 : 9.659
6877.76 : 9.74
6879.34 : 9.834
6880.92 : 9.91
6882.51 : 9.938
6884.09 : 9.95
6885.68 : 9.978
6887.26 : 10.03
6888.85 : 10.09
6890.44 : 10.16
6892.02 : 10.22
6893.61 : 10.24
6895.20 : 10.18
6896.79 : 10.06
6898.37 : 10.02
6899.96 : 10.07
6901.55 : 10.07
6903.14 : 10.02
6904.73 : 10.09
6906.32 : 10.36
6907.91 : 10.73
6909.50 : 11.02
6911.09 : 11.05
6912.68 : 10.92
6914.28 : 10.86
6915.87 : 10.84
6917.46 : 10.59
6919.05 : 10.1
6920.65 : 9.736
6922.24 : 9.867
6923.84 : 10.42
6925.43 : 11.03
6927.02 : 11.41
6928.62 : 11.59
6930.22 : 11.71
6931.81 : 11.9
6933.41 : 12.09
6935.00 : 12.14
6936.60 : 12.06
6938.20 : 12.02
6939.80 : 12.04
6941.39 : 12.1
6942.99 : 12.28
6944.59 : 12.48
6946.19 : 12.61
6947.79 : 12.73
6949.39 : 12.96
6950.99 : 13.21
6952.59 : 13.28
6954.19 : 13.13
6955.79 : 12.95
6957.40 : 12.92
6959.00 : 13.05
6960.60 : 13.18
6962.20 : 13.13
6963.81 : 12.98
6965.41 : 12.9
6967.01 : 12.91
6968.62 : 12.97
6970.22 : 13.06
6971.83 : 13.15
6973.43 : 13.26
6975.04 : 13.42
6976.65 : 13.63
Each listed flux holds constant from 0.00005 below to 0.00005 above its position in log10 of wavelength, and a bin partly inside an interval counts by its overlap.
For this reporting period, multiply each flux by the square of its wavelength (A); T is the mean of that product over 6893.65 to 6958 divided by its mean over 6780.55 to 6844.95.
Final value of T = 1.3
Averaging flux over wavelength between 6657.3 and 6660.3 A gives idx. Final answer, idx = 10.9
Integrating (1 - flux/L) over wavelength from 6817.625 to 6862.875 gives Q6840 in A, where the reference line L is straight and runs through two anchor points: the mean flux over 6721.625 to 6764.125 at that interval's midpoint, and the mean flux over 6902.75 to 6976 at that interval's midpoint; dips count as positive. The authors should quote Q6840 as 6.6 A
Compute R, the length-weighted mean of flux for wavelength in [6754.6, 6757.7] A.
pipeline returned 8.94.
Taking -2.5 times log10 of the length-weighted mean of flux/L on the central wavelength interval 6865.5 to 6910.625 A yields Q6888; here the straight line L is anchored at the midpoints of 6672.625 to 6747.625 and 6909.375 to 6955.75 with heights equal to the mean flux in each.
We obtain 0.14 mag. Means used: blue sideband 9.85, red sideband 11.7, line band 9.94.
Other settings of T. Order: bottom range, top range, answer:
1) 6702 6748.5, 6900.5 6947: 1.24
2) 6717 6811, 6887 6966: 1.30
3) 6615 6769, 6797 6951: 1.01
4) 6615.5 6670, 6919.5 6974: 1.18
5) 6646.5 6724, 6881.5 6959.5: 1.16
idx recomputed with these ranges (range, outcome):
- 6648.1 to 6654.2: 10.9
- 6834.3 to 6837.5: 8.99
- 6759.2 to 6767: 9.63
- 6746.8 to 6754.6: 8.92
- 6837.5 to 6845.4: 9.39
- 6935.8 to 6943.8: 12.1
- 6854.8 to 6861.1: 8.76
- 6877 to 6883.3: 9.86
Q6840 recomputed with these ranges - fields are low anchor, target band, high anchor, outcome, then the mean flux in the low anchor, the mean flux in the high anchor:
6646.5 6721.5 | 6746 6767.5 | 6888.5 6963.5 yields 2.9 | 10.4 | 11.4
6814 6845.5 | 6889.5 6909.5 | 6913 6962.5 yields 1.3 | 9.08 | 11.9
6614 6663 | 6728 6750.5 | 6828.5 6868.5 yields 2.3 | 11.6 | 9.1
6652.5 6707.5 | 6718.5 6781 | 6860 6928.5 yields 5.8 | 10.5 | 10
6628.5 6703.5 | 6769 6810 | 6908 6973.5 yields 7.6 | 10.9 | 12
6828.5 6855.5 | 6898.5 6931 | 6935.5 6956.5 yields 2.7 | 9.23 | 12.6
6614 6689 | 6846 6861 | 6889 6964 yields 3.1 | 11.3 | 11.4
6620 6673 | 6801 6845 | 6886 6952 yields 8.4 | 11.3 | 11.1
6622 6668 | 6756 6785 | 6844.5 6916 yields 2.2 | 11.3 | 9.74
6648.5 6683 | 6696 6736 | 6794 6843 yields 2.4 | 10.8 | 9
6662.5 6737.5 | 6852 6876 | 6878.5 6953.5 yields 3.9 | 9.99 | 11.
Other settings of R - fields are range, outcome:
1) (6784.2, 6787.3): 8.96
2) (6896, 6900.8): 10.1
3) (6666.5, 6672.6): 10.8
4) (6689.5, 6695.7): 10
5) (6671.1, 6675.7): 11.3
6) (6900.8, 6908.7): 10.3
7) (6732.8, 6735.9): 9.07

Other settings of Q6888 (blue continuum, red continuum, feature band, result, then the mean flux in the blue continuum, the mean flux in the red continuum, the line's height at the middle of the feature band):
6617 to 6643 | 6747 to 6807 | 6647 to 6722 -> 0.07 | 12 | 9.3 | 11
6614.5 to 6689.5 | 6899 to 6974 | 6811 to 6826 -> 0.28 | 11.3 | 11.8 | 11.6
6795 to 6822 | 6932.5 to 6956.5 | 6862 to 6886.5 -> 0.13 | 8.98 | 12.5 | 10.7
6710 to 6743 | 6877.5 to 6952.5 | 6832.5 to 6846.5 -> 0.11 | 9.27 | 11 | 10.3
